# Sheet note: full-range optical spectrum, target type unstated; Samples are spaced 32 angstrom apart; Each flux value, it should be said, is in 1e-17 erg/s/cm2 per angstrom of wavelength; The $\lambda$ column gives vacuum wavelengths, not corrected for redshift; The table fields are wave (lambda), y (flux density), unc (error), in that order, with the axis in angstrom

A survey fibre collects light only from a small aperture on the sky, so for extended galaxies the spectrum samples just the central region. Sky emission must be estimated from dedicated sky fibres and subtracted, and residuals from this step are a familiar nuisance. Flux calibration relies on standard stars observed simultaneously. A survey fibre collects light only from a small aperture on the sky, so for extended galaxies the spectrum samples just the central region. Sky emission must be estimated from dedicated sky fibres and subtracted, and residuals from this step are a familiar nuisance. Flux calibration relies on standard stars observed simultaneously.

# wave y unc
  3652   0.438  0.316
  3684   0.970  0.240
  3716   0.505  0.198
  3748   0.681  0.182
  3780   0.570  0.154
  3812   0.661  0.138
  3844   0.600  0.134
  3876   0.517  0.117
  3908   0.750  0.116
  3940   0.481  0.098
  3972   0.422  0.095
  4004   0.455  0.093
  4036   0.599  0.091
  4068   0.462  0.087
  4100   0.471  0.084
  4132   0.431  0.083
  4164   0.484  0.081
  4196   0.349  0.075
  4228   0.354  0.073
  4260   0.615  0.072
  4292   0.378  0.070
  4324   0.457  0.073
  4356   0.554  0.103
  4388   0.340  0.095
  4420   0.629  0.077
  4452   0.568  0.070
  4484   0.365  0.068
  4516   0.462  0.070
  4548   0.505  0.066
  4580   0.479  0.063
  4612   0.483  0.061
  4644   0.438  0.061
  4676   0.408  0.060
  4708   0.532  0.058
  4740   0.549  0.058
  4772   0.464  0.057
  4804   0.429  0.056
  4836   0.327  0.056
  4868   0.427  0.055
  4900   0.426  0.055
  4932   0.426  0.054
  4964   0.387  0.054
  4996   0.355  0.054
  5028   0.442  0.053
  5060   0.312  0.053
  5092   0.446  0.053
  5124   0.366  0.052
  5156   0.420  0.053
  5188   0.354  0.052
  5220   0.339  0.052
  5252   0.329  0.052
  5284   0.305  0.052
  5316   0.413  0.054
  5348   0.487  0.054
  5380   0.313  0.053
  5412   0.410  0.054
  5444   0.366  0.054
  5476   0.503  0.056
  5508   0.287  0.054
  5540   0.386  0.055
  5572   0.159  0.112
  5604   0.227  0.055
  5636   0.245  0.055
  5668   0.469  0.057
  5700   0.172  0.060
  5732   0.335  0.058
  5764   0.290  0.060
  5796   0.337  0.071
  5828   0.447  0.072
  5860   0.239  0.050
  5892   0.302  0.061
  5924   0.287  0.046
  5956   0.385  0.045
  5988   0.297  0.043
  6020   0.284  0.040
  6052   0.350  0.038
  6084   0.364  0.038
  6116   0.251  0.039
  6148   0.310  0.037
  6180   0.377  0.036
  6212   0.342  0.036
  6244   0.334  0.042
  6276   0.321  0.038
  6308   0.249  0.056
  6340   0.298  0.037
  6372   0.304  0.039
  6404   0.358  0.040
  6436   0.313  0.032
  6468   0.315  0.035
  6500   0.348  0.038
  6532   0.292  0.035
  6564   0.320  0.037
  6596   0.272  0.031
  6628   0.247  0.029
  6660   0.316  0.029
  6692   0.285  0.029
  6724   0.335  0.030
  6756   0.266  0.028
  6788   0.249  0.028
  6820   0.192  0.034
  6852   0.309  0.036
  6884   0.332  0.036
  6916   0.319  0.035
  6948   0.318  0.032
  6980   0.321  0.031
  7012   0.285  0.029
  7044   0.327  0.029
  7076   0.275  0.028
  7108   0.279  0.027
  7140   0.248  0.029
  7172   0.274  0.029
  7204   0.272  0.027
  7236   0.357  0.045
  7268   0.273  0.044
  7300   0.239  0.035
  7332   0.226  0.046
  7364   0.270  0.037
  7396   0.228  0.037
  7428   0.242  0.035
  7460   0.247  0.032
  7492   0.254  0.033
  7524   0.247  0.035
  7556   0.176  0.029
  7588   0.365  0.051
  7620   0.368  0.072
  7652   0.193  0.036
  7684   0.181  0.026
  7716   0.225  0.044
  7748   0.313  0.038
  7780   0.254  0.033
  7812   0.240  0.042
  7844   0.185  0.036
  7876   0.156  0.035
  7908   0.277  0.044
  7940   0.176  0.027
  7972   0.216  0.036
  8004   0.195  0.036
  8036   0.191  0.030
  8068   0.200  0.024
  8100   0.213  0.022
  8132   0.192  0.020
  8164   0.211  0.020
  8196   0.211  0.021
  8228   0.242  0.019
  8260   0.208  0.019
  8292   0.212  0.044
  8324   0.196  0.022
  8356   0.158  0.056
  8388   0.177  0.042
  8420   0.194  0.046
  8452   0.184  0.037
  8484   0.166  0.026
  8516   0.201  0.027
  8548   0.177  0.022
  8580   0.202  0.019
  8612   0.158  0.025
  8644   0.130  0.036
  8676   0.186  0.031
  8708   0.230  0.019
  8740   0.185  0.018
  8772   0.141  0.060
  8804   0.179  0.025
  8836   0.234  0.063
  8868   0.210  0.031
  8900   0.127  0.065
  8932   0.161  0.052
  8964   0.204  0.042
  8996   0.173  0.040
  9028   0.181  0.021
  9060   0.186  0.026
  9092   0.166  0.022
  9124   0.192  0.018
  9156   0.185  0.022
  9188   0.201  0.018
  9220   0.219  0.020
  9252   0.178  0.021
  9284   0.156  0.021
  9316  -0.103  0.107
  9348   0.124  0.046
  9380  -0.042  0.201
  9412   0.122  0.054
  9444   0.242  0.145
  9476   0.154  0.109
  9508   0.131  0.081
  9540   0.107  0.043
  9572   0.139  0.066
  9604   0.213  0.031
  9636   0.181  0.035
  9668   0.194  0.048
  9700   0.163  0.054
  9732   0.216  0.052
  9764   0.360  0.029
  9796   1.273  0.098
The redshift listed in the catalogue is 1.625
